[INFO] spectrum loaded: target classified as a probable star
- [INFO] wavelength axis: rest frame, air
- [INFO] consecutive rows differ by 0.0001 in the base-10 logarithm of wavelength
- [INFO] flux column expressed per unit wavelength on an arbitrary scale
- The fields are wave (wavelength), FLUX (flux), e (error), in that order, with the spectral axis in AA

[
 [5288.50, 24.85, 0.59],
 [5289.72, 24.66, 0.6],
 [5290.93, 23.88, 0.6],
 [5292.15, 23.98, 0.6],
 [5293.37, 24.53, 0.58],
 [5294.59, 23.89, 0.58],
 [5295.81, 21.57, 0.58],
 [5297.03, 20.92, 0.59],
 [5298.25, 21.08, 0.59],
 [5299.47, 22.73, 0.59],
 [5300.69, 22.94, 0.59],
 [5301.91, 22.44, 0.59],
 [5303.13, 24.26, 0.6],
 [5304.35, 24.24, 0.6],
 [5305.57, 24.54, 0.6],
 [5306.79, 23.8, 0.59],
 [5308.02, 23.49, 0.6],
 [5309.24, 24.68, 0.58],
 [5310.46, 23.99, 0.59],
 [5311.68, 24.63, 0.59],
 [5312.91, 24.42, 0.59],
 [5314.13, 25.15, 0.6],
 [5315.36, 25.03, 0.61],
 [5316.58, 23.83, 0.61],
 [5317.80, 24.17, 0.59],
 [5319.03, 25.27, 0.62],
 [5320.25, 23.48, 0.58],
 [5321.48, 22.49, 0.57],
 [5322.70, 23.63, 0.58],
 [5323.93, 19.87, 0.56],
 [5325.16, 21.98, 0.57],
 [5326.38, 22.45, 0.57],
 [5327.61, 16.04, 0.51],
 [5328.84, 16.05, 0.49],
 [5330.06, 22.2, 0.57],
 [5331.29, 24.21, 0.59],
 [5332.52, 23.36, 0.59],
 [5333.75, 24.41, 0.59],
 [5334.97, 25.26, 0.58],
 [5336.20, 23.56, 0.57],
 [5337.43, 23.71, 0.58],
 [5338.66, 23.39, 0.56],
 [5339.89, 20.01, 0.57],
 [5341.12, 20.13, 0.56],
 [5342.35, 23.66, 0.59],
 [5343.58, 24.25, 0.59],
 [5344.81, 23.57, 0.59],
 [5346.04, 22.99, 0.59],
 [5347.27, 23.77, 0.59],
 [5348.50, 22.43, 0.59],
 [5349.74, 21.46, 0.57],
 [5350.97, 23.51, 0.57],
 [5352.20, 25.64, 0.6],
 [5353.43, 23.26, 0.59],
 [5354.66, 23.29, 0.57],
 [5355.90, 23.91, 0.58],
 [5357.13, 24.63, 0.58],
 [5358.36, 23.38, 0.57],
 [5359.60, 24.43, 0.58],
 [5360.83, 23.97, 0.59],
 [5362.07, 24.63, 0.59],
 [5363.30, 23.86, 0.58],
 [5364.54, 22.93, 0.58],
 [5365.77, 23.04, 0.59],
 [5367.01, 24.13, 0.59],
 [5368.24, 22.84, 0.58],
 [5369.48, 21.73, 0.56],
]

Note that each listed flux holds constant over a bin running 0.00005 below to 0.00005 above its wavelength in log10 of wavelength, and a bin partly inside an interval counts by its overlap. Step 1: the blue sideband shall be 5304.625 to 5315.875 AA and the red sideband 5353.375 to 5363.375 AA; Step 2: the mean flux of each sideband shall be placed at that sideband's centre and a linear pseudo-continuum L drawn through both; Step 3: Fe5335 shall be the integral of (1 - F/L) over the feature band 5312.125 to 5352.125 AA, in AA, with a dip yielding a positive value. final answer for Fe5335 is 2.2 AA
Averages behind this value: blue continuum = 24.4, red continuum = 24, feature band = 22.8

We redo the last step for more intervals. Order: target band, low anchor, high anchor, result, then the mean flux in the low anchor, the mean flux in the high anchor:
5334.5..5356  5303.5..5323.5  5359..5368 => 0.7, 24.1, 23.8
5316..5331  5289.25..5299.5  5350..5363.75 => 1.0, 23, 24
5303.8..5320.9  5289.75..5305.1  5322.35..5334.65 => -1.5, 23.1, 21.5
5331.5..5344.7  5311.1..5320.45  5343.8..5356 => 0.3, 24.5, 23.4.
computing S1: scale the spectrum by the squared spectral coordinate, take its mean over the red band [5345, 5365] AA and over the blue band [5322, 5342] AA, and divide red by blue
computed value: 1.1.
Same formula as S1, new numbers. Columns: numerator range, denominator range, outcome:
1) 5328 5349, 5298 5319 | 0.96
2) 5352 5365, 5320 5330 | 1.17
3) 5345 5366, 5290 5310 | 1.03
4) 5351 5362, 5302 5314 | 1.01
